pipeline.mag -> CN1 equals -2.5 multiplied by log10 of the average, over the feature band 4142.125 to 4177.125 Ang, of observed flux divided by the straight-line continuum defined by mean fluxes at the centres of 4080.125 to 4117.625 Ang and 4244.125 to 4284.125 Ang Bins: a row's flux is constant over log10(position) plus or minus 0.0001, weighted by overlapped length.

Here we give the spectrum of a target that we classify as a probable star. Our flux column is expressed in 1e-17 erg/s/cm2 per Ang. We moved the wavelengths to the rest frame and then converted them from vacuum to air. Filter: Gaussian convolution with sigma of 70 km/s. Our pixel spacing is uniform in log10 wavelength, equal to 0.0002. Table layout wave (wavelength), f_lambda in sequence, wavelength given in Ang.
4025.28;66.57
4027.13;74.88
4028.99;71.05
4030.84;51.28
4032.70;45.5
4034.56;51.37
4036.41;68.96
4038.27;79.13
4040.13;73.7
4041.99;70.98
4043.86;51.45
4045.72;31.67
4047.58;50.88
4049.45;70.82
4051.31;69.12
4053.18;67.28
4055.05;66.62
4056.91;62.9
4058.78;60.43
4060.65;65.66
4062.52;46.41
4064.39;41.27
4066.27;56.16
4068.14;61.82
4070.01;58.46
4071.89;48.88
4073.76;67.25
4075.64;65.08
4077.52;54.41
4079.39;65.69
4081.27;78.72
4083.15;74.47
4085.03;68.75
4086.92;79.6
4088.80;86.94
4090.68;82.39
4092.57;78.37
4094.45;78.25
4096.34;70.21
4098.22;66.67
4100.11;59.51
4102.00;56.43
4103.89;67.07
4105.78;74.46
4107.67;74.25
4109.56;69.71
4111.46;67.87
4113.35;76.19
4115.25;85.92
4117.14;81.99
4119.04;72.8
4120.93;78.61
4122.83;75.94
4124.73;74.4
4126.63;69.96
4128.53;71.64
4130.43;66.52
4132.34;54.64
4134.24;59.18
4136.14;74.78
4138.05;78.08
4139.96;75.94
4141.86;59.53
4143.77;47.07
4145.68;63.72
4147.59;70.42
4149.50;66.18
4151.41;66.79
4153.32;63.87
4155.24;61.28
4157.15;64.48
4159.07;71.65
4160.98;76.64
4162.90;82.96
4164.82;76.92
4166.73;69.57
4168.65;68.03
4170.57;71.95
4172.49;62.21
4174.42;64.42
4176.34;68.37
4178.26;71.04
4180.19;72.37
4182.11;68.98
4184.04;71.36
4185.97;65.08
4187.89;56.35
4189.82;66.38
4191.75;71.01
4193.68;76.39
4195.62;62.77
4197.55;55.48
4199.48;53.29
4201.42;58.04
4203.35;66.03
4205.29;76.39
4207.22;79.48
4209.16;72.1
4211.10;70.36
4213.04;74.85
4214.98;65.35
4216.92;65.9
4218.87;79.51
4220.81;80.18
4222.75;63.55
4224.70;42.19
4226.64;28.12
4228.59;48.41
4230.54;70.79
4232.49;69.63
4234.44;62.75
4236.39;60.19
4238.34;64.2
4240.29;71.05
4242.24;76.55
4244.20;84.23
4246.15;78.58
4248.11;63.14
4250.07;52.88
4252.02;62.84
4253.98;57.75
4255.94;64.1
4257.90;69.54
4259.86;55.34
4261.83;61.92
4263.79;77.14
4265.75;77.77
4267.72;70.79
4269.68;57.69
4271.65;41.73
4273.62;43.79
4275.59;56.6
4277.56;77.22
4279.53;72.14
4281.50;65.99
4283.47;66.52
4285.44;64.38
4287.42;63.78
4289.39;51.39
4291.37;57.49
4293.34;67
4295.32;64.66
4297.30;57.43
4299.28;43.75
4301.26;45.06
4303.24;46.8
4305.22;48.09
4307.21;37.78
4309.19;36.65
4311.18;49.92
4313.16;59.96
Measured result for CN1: 0.04 mag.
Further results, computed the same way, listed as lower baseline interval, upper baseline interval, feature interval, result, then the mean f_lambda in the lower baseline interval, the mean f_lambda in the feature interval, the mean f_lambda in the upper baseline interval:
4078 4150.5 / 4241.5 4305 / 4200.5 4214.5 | -0.08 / 71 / 70.9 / 62.1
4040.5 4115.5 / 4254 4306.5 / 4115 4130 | -0.17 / 65.6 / 75.7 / 60.1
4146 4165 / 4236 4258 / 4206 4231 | 0.05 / 69.6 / 64.7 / 67.2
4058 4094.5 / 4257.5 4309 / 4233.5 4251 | -0.14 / 65.7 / 68.2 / 58.8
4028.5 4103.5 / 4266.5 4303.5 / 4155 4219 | -0.13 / 63.9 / 68.7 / 59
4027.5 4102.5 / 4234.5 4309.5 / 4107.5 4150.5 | -0.11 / 64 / 70.1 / 61.1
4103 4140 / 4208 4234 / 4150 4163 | 0.01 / 72.4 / 68.7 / 64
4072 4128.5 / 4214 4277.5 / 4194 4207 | 0.04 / 72.1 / 63.7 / 63.5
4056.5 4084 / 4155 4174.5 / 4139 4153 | 0.07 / 60.4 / 64.2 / 70.6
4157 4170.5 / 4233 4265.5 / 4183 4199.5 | 0.10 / 73.3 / 64.9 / 66.7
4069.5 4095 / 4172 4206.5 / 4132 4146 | 0.06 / 70.6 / 64.6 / 66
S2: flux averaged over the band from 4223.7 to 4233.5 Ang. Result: 51.9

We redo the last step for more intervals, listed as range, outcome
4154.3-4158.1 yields 63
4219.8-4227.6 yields 53.7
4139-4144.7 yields 60.9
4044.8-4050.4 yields 51.3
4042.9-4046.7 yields 41.8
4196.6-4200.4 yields 54.4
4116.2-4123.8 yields 77.3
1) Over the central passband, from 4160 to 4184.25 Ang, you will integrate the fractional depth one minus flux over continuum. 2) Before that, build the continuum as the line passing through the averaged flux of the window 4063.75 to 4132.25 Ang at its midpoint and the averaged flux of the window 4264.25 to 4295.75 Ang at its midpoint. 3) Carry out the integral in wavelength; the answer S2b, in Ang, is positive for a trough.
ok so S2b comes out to -1.6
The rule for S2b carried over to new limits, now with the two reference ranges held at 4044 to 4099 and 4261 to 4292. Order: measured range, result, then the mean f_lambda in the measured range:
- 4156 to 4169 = -1.9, 73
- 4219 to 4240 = 1.0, 60.2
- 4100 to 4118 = -2.1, 71.8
